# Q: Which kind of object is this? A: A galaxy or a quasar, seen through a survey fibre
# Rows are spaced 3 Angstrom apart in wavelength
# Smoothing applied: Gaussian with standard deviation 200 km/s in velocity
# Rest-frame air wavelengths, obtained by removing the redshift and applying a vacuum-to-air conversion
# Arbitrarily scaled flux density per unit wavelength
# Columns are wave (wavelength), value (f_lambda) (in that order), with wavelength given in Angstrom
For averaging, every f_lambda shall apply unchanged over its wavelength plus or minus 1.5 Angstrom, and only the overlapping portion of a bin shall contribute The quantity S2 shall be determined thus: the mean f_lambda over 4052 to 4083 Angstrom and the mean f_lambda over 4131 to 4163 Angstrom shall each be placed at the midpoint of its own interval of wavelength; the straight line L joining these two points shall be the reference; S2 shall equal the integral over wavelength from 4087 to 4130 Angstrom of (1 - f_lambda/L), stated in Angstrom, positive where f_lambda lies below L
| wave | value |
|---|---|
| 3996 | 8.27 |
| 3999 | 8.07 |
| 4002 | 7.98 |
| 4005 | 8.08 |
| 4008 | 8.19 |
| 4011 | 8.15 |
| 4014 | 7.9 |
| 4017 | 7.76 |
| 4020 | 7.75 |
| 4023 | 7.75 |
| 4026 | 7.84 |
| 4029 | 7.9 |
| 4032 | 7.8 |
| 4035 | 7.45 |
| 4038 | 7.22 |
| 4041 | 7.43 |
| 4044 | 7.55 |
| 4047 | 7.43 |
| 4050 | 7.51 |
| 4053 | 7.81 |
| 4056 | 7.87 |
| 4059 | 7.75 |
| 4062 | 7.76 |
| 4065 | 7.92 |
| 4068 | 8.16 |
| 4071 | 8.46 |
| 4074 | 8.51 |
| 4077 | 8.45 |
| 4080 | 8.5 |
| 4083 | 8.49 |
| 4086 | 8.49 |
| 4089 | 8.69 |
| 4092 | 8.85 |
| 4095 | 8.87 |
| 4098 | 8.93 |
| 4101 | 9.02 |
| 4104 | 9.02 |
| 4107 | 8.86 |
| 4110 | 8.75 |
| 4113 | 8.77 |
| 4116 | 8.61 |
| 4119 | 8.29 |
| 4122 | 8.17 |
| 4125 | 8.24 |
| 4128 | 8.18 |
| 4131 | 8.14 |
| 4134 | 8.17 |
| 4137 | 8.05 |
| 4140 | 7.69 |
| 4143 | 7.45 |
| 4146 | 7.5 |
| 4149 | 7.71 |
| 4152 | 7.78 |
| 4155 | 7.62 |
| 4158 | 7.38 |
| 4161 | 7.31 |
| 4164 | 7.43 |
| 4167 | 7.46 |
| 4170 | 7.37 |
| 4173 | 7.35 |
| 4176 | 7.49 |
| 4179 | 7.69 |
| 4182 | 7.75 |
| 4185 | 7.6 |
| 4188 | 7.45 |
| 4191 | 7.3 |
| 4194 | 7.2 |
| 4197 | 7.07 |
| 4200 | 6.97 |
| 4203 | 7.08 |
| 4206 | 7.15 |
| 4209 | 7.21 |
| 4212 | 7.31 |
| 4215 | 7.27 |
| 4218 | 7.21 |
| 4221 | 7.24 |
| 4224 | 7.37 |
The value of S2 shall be -4.1 Angstrom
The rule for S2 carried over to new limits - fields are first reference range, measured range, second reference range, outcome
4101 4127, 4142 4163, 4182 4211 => 1.2 Angstrom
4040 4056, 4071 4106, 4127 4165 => -4.9 Angstrom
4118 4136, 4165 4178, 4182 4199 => 0.3 Angstrom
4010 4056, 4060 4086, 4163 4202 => -2.3 Angstrom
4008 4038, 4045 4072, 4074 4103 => 1.5 Angstrom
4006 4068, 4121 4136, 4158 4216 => -1.4 Angstrom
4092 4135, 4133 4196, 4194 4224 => 2.3 Angstrom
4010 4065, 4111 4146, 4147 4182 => -2.6 Angstrom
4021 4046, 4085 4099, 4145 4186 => -2.2 Angstrom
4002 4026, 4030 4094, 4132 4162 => -1.4 Angstrom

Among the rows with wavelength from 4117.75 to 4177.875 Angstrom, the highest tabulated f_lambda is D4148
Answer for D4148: 8.29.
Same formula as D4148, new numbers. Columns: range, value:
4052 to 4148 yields 9.02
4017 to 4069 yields 8.16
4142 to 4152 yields 7.78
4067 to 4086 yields 8.51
